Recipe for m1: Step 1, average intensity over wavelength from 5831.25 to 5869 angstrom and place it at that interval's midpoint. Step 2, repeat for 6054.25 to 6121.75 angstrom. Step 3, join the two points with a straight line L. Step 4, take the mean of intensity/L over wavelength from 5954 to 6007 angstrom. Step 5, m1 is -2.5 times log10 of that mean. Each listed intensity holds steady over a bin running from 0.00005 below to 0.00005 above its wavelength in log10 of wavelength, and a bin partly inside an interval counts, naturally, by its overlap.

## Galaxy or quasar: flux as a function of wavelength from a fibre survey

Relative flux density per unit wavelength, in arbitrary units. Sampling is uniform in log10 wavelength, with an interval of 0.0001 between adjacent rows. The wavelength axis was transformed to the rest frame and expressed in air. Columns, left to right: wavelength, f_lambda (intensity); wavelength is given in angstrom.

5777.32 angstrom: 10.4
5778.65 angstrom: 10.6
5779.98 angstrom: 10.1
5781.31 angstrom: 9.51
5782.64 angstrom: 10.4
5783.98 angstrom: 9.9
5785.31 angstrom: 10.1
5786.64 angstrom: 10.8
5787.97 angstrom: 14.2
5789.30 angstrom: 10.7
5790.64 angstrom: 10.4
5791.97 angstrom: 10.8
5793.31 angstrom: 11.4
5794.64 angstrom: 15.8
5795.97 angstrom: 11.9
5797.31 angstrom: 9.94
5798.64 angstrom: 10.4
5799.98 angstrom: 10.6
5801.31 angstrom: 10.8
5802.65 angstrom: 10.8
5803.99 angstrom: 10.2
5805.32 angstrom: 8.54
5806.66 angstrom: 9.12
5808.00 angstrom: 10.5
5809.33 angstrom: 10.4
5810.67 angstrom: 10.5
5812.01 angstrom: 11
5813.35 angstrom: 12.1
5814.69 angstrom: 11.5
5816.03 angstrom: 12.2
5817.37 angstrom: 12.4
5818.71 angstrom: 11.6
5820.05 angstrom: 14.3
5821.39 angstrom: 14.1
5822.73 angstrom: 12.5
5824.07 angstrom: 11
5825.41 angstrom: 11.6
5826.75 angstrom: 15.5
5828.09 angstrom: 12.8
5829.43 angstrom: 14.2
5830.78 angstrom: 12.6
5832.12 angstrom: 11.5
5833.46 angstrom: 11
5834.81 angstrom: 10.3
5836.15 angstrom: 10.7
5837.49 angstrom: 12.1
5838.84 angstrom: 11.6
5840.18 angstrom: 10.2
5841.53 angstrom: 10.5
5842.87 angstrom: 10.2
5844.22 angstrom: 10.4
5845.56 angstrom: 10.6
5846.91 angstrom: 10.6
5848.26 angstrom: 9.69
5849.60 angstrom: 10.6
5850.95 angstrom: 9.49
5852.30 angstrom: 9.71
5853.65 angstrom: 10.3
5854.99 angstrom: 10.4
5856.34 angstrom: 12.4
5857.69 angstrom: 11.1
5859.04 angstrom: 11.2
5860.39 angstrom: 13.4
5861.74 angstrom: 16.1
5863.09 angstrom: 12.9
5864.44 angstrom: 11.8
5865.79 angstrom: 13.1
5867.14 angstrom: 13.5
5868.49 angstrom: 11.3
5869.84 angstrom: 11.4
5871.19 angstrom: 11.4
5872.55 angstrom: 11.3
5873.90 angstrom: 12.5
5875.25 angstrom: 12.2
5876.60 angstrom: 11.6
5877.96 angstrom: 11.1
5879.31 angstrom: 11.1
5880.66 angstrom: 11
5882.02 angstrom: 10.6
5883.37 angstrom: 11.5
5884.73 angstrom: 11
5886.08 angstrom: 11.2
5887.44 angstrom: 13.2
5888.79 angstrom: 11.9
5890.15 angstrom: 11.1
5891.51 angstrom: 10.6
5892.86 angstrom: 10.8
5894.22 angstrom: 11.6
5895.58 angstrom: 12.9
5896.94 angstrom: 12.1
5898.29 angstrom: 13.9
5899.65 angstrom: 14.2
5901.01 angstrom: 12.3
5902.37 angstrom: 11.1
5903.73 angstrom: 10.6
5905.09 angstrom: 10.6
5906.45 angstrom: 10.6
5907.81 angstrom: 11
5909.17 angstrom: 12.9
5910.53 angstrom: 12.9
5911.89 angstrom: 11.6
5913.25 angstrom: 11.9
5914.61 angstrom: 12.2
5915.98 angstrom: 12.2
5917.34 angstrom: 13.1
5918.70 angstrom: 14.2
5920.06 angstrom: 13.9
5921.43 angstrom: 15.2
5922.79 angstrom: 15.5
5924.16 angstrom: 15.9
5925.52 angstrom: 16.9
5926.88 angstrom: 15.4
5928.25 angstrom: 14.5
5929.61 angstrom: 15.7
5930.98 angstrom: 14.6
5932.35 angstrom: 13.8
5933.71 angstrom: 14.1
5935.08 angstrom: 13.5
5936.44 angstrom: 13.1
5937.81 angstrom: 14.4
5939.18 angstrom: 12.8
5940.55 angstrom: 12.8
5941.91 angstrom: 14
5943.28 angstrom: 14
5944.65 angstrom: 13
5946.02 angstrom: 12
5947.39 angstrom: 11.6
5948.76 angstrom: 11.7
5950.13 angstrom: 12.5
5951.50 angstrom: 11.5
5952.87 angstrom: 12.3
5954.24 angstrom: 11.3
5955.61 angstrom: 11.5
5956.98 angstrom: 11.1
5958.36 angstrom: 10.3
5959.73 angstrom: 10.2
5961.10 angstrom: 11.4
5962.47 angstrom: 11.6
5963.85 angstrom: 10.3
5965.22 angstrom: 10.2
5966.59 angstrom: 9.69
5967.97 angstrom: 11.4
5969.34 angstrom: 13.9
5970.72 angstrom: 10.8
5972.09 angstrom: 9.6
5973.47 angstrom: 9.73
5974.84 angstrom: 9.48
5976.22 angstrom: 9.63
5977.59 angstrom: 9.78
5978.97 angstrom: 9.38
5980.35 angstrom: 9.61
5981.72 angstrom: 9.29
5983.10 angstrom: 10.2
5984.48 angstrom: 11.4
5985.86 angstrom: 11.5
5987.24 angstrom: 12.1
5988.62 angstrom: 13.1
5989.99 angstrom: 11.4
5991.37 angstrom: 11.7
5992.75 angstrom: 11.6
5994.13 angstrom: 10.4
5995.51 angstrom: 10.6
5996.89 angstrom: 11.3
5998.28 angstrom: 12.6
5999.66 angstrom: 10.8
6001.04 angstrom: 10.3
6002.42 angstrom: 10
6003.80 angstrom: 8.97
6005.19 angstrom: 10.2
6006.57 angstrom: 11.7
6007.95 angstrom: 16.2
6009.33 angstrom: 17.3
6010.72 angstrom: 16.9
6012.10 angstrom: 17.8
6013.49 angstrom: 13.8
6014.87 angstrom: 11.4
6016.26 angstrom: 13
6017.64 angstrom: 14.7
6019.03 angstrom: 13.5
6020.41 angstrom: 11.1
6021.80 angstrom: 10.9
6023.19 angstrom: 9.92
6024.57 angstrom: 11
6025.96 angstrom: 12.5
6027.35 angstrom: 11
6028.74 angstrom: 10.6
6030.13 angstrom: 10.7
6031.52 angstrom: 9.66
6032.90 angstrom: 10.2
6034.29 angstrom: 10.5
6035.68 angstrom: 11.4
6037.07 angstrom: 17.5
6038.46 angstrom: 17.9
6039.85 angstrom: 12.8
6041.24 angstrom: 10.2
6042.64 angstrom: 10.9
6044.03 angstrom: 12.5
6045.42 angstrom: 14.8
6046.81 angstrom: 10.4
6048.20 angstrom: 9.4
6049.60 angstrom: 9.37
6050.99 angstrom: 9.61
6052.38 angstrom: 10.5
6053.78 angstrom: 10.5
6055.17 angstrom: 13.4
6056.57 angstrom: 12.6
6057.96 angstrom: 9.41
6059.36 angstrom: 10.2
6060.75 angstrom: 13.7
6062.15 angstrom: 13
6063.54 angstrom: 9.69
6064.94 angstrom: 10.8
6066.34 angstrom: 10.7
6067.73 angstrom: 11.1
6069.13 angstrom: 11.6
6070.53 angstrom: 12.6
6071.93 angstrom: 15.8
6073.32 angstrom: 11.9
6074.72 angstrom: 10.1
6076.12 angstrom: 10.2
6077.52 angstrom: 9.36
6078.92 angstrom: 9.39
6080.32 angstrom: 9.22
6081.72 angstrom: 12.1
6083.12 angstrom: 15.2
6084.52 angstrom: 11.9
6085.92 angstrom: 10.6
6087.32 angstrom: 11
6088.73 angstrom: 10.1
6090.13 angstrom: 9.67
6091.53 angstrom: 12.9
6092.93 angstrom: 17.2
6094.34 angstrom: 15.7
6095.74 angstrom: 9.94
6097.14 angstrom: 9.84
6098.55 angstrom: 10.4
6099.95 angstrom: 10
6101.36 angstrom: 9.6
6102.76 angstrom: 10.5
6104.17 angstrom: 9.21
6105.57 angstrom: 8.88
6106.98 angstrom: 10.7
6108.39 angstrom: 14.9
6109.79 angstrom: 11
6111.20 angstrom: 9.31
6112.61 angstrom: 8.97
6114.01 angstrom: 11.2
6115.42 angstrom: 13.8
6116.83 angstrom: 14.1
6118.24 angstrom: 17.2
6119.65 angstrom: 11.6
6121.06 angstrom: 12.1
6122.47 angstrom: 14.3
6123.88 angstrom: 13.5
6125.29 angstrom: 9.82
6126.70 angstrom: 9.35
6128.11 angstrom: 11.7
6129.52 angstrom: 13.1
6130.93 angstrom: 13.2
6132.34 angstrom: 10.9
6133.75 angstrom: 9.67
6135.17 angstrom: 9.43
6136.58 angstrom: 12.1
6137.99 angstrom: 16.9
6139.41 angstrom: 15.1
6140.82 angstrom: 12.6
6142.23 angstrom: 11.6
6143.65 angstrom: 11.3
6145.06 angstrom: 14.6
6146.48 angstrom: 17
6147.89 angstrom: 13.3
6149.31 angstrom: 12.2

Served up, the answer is 0.07 mag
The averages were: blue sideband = 11.3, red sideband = 11.5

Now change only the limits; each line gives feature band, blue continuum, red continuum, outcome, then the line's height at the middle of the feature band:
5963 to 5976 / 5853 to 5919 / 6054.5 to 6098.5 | 0.12 mag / 11.8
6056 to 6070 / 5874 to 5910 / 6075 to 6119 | 0.02 mag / 11.5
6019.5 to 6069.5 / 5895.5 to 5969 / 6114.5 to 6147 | 0.12 mag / 12.7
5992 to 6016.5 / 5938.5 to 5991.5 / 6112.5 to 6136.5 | -0.09 mag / 11.5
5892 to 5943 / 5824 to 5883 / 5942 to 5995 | -0.17 mag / 11.3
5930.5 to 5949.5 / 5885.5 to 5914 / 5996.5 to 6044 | -0.10 mag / 12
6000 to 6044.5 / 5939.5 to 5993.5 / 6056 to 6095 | -0.08 mag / 11.5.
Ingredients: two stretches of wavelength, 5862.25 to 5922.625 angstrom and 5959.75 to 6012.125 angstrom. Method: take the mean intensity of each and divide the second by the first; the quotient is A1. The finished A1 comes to 0.94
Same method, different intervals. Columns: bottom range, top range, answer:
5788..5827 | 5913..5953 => 1.19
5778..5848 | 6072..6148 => 1.05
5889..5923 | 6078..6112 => 0.91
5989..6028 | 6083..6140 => 0.97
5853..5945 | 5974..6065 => 0.93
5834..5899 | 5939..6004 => 0.97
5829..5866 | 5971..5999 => 0.95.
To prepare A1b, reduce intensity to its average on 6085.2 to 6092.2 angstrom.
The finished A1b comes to 10.8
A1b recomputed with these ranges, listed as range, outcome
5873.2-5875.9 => 12.4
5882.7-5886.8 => 11.2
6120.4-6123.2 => 13.2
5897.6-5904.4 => 12.4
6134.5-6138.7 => 12.8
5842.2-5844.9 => 10.3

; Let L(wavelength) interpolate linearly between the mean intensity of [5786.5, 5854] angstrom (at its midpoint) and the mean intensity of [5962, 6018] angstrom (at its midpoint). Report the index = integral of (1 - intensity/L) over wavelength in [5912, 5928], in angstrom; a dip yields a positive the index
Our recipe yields -3.71 angstrom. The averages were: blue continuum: 11.3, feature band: 14.1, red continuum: 11.6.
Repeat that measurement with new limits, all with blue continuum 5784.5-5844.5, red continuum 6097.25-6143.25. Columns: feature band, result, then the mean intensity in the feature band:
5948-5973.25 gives 1.0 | 11.2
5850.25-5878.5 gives -0.8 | 11.8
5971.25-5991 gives 2.0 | 10.5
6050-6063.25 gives 0.4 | 11.3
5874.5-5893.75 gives 0.3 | 11.4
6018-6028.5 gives 0.2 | 11.5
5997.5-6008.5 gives 0.3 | 11.3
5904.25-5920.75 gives -1.0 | 12.2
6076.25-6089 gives 0.8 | 11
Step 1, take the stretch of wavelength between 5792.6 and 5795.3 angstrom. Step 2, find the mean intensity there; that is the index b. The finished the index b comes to 13.5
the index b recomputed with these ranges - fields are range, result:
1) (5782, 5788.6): 11.1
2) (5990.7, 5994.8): 11.2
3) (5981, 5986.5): 10.6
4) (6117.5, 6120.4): 14.3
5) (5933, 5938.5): 13.8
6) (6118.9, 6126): 12.3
